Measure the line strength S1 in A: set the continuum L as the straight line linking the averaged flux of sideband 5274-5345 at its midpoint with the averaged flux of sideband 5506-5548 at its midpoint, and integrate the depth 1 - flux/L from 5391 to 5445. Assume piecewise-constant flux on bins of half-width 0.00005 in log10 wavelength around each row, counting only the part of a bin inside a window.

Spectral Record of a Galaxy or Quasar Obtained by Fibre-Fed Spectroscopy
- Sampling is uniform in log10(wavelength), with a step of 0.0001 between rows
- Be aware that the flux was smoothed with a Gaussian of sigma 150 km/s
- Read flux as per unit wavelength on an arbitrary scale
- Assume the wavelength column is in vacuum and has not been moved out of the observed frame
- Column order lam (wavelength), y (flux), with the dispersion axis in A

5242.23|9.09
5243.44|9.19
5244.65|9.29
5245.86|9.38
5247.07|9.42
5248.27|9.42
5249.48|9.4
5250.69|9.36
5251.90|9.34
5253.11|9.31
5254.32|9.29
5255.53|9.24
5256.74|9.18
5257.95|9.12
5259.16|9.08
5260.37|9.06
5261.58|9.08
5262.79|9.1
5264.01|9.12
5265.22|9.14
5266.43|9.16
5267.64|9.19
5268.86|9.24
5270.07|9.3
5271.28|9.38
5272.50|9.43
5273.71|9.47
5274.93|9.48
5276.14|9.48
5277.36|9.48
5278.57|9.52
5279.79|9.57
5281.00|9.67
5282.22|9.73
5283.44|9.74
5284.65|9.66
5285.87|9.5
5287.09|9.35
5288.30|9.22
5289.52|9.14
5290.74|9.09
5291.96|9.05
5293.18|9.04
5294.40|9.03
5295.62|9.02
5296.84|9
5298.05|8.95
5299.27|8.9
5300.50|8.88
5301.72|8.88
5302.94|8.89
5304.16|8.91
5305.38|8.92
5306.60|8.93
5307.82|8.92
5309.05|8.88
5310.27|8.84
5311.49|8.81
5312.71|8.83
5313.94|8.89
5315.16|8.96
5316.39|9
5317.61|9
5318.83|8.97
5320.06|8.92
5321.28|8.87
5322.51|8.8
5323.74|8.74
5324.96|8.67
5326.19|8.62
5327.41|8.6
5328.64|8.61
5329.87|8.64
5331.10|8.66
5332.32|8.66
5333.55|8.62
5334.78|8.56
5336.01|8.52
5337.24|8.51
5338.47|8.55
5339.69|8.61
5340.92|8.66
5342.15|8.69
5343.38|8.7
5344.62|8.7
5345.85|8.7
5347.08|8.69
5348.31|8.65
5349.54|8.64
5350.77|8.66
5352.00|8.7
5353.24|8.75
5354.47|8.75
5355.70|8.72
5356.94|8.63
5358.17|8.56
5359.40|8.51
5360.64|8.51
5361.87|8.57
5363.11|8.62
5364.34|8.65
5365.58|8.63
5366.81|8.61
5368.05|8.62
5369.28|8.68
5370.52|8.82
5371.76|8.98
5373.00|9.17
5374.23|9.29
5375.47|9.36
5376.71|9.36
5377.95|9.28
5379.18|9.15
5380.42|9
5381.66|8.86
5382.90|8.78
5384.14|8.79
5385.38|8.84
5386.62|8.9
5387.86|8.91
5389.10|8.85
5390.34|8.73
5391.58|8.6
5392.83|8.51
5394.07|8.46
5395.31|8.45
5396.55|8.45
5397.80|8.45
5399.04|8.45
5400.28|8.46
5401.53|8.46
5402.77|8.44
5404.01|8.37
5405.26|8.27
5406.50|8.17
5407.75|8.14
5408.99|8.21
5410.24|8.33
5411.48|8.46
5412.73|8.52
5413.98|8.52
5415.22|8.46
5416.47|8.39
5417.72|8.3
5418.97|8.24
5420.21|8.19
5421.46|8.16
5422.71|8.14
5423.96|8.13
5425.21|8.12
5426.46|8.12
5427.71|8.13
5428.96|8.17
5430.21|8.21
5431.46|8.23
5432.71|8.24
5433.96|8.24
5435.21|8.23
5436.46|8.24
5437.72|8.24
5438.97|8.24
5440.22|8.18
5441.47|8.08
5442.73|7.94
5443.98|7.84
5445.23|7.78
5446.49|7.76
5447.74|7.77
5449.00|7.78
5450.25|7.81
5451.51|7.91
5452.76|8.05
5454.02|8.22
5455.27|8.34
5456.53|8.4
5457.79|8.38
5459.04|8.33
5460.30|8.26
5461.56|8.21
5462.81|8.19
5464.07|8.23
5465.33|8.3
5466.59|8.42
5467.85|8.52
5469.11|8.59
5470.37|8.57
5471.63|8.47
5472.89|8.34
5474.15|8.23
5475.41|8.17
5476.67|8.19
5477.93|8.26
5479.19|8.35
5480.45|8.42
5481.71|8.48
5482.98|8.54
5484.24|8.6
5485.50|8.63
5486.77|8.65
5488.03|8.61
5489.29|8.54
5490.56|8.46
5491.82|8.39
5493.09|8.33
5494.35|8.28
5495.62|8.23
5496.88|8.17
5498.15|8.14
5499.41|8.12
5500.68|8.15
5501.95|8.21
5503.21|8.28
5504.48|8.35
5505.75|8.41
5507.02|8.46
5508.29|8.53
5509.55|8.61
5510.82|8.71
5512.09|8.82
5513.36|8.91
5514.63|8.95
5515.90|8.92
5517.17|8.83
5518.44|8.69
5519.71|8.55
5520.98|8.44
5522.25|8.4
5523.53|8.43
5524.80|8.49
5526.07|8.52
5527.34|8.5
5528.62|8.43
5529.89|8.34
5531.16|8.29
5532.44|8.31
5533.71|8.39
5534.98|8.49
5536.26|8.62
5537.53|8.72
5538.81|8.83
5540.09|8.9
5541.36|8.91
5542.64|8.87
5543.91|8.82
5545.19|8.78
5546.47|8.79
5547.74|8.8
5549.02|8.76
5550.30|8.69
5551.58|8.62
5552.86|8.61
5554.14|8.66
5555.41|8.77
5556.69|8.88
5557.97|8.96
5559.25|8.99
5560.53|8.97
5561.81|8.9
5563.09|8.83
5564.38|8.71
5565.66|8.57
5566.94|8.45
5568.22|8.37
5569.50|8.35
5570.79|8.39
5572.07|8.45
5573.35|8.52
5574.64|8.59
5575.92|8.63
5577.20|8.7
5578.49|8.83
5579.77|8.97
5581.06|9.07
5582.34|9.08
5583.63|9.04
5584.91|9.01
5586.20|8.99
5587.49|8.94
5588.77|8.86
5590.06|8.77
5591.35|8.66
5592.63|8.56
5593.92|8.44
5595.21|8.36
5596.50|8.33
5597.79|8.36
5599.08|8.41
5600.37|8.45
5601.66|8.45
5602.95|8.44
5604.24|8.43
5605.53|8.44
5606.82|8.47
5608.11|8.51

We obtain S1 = 3.21 A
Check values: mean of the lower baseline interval 8.97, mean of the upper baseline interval 8.64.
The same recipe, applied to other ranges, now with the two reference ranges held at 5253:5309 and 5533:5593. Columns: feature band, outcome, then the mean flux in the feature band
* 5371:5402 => 0.7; 8.82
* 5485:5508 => 1.3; 8.35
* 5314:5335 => 0.9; 8.77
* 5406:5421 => 1.1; 8.33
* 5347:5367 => 1.0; 8.64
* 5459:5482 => 1.4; 8.34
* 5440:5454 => 1.6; 7.9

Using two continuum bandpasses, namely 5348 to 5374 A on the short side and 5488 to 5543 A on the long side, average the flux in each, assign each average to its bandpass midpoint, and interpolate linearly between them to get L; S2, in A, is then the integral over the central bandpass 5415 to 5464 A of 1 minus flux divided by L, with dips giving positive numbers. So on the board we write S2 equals 2.6 A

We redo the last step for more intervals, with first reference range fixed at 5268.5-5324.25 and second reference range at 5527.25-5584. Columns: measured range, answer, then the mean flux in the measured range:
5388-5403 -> 0.7 A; 8.54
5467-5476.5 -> 0.5 A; 8.4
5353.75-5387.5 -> 0.6 A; 8.84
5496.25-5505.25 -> 0.6 A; 8.21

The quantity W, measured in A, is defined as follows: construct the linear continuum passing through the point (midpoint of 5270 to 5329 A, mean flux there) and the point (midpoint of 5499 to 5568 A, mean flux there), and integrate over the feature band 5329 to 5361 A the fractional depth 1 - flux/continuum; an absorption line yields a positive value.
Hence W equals 1.3 A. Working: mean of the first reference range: 9.09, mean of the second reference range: 8.63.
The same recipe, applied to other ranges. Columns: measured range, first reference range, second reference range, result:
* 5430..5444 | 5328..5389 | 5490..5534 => 0.71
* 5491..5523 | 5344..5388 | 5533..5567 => 1.07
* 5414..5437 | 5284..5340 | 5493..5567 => 1.34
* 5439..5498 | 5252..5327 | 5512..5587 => 3.77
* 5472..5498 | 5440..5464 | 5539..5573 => -0.36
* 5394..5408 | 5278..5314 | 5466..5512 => 0.56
